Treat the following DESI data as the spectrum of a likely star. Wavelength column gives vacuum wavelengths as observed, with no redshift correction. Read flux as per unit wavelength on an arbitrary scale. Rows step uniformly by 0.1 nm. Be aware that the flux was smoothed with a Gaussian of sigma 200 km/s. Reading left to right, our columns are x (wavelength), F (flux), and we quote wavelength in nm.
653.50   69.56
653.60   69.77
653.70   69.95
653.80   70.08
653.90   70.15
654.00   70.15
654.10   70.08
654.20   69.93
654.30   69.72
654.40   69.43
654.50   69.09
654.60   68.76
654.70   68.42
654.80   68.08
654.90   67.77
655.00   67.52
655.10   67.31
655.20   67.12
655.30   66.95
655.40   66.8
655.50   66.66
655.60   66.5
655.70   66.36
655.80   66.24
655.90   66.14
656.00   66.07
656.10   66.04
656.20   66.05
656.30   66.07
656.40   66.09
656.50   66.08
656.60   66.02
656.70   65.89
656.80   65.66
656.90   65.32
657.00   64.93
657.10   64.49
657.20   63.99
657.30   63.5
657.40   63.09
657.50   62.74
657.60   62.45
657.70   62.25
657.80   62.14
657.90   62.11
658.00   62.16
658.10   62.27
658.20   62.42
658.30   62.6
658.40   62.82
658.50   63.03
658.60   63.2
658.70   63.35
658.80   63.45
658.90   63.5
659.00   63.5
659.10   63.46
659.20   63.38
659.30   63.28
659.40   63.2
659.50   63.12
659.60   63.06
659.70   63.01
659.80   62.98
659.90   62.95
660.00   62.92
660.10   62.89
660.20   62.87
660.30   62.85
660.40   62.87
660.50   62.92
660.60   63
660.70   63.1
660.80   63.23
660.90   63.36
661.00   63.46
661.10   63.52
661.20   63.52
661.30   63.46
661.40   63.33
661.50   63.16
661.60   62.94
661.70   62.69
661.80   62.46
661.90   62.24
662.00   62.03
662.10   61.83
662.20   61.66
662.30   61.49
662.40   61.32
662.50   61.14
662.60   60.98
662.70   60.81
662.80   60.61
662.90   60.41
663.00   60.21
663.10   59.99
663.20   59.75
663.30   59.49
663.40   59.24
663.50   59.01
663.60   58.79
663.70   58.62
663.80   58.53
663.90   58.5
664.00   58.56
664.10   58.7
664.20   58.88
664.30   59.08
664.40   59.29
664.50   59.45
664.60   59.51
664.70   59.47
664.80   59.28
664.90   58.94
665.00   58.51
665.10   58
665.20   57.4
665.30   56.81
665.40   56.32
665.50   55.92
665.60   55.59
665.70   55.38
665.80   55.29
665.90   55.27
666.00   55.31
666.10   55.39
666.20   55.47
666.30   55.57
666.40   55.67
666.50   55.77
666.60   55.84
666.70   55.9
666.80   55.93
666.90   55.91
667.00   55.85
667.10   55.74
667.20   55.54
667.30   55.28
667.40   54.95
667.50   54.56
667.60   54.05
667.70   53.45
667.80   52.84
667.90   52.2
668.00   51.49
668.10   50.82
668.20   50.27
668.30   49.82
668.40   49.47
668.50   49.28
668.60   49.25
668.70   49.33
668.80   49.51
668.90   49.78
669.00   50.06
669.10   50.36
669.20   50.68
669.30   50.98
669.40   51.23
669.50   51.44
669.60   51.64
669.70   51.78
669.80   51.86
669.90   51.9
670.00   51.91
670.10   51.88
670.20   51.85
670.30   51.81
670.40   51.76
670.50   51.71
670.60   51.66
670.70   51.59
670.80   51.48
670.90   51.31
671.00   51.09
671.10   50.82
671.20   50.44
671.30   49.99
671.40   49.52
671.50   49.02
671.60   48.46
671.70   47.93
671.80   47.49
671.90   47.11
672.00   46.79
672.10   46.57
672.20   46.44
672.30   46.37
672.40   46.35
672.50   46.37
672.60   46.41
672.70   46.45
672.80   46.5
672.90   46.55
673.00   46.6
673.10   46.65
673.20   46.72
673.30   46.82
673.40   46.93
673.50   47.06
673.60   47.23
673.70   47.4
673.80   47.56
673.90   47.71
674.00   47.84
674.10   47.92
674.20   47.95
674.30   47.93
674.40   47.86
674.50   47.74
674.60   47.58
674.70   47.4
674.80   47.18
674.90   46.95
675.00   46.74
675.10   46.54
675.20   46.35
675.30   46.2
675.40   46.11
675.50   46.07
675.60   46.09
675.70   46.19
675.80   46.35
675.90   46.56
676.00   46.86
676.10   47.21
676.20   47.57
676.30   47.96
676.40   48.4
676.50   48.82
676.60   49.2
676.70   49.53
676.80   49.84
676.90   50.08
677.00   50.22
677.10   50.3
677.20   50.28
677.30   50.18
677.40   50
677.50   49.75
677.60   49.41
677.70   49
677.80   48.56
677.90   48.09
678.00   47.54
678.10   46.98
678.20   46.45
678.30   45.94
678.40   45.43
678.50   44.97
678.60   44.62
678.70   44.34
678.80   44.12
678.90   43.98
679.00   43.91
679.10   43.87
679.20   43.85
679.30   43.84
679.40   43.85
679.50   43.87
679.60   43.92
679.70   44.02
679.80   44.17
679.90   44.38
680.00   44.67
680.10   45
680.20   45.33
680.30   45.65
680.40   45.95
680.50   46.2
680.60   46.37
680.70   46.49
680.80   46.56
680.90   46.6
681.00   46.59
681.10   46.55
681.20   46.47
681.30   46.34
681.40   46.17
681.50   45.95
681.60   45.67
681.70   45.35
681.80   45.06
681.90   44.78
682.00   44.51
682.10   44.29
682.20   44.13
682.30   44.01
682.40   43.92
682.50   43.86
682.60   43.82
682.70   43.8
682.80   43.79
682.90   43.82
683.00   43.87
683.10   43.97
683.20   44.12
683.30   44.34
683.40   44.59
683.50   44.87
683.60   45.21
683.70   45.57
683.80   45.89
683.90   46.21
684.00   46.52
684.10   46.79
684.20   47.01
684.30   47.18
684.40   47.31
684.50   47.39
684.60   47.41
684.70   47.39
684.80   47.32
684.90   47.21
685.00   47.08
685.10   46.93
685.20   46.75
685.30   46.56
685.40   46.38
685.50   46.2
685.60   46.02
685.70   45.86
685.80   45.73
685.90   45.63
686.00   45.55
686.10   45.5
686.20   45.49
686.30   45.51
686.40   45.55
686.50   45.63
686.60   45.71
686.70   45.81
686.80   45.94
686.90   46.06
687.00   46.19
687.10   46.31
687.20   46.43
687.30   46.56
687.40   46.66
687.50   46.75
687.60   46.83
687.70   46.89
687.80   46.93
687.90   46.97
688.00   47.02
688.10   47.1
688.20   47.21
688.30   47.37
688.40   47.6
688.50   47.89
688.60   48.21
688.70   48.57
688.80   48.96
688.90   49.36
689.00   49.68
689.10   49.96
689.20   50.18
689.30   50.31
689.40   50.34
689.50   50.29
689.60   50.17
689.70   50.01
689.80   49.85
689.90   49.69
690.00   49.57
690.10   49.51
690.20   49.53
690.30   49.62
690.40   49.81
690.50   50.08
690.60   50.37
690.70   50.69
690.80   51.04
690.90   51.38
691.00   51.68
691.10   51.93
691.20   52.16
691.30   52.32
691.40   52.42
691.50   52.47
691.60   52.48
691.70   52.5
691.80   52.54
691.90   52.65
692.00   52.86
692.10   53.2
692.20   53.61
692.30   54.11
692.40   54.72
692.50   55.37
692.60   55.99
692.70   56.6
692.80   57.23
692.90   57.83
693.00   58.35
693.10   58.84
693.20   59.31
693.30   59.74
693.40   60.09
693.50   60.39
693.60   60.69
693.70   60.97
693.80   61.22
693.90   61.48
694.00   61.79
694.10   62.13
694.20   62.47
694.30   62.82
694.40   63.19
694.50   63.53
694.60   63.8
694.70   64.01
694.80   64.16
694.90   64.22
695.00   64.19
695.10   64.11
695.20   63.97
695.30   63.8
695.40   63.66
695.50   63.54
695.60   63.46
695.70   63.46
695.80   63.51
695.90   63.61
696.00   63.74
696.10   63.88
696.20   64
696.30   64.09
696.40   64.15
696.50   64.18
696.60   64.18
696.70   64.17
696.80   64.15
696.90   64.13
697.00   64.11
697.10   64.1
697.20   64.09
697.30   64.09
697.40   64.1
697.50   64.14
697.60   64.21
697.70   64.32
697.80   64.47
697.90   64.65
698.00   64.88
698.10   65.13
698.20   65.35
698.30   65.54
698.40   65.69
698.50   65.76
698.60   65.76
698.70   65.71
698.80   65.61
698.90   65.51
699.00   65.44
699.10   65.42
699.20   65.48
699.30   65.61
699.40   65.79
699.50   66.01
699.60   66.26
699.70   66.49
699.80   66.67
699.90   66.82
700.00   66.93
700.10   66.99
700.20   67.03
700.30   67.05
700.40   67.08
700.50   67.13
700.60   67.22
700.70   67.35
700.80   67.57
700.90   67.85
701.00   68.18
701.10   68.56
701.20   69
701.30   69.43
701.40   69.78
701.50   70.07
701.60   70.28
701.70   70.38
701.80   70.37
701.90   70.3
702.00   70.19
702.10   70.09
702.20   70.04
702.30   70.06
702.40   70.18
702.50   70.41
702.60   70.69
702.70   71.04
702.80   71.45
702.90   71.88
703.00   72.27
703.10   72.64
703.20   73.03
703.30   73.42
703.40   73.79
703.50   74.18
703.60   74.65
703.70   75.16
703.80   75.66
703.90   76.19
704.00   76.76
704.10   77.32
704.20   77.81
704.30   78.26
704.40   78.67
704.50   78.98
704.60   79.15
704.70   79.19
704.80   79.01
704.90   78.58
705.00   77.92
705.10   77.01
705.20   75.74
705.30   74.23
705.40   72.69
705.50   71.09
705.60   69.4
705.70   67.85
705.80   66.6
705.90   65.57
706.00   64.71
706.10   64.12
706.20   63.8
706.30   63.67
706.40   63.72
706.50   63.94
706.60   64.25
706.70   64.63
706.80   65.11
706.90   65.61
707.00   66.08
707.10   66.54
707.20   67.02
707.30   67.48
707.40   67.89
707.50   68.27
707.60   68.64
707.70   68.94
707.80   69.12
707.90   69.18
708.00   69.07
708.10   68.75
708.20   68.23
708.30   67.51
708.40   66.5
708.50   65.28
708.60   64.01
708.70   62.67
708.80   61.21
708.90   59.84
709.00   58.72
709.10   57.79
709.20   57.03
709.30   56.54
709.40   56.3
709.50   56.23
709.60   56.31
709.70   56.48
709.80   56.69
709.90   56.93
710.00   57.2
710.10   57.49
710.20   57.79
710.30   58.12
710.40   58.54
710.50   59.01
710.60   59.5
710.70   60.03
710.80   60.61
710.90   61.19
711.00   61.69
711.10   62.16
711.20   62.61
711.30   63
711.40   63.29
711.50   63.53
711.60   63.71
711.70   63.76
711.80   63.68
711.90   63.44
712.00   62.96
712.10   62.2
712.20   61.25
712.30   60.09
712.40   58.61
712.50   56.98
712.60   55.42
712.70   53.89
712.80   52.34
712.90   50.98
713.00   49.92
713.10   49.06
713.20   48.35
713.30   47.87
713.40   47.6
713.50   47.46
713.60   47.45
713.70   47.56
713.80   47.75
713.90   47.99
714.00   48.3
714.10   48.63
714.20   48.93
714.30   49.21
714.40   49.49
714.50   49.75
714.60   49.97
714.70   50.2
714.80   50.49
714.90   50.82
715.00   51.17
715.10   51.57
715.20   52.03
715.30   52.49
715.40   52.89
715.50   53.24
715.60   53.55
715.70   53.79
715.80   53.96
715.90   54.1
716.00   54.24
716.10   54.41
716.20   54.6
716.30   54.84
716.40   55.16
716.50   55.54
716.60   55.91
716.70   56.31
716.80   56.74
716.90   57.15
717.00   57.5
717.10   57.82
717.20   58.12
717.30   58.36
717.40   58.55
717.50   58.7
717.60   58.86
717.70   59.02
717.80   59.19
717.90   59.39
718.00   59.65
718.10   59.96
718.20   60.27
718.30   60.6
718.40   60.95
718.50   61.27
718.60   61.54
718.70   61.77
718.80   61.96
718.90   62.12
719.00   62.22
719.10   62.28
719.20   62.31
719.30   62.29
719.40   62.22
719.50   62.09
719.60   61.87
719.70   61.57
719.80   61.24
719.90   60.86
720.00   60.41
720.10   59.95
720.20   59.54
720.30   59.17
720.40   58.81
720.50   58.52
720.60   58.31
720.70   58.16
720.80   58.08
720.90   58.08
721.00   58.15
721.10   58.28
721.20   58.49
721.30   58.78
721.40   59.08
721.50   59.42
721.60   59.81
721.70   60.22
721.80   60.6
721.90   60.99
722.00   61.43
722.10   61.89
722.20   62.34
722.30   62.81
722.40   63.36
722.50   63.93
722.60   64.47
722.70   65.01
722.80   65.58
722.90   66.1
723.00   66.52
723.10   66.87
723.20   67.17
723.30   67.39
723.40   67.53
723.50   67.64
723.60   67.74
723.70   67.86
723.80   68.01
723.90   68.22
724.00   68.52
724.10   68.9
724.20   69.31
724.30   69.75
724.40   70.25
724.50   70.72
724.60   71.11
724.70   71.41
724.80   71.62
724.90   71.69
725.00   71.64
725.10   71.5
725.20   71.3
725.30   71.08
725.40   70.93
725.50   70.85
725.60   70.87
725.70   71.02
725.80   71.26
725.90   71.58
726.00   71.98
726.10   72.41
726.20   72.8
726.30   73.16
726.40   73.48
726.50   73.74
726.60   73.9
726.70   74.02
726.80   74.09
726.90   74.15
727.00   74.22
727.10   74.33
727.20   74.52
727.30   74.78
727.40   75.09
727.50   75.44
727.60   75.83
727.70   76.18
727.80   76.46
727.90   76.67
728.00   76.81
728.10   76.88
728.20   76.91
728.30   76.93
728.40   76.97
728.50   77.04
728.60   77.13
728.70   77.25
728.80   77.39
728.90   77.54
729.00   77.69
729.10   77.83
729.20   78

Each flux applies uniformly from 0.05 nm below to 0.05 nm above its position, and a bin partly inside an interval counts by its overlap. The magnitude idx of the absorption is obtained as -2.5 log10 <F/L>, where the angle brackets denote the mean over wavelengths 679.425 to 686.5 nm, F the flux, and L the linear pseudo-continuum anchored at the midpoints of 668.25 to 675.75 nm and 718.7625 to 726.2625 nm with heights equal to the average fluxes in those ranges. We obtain 0.15 mag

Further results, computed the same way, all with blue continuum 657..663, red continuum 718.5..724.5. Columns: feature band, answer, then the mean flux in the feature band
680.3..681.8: 0.33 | 46.2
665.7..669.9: 0.18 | 53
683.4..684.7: 0.33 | 46.4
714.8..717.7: 0.14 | 55.1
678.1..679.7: 0.37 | 44.5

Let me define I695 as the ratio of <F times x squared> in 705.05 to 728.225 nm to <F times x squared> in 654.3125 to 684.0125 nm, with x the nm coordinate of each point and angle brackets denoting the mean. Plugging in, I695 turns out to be 1.3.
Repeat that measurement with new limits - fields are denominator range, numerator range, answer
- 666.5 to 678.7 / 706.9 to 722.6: 1.34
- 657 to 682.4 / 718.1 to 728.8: 1.48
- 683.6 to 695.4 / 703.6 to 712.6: 1.34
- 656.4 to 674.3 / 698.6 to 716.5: 1.27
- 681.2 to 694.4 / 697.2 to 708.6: 1.46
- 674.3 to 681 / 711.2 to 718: 1.30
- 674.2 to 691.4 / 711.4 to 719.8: 1.31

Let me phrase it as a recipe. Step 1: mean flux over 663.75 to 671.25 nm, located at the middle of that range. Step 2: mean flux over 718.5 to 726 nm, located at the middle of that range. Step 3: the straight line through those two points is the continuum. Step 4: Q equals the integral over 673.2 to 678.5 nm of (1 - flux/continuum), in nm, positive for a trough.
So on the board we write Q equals 0.76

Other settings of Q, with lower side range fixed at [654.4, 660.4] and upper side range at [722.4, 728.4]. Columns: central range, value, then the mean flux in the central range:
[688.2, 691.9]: 0.96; 50.3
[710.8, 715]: 0.92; 54.7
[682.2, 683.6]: 0.48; 44.1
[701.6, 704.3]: -0.14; 72.7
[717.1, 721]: 0.58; 60.2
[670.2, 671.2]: 0.22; 51.4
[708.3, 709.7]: 0.19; 60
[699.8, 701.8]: 0.02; 68.2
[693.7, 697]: 0.24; 63.5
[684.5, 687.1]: 0.82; 46.2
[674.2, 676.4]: 0.64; 47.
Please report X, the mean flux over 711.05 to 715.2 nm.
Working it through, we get 54.2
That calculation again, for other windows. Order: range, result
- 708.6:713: 59.2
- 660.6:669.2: 57.4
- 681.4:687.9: 45.7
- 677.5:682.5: 45.5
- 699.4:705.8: 71.6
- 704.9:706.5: 69.3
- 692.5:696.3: 61.8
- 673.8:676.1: 47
